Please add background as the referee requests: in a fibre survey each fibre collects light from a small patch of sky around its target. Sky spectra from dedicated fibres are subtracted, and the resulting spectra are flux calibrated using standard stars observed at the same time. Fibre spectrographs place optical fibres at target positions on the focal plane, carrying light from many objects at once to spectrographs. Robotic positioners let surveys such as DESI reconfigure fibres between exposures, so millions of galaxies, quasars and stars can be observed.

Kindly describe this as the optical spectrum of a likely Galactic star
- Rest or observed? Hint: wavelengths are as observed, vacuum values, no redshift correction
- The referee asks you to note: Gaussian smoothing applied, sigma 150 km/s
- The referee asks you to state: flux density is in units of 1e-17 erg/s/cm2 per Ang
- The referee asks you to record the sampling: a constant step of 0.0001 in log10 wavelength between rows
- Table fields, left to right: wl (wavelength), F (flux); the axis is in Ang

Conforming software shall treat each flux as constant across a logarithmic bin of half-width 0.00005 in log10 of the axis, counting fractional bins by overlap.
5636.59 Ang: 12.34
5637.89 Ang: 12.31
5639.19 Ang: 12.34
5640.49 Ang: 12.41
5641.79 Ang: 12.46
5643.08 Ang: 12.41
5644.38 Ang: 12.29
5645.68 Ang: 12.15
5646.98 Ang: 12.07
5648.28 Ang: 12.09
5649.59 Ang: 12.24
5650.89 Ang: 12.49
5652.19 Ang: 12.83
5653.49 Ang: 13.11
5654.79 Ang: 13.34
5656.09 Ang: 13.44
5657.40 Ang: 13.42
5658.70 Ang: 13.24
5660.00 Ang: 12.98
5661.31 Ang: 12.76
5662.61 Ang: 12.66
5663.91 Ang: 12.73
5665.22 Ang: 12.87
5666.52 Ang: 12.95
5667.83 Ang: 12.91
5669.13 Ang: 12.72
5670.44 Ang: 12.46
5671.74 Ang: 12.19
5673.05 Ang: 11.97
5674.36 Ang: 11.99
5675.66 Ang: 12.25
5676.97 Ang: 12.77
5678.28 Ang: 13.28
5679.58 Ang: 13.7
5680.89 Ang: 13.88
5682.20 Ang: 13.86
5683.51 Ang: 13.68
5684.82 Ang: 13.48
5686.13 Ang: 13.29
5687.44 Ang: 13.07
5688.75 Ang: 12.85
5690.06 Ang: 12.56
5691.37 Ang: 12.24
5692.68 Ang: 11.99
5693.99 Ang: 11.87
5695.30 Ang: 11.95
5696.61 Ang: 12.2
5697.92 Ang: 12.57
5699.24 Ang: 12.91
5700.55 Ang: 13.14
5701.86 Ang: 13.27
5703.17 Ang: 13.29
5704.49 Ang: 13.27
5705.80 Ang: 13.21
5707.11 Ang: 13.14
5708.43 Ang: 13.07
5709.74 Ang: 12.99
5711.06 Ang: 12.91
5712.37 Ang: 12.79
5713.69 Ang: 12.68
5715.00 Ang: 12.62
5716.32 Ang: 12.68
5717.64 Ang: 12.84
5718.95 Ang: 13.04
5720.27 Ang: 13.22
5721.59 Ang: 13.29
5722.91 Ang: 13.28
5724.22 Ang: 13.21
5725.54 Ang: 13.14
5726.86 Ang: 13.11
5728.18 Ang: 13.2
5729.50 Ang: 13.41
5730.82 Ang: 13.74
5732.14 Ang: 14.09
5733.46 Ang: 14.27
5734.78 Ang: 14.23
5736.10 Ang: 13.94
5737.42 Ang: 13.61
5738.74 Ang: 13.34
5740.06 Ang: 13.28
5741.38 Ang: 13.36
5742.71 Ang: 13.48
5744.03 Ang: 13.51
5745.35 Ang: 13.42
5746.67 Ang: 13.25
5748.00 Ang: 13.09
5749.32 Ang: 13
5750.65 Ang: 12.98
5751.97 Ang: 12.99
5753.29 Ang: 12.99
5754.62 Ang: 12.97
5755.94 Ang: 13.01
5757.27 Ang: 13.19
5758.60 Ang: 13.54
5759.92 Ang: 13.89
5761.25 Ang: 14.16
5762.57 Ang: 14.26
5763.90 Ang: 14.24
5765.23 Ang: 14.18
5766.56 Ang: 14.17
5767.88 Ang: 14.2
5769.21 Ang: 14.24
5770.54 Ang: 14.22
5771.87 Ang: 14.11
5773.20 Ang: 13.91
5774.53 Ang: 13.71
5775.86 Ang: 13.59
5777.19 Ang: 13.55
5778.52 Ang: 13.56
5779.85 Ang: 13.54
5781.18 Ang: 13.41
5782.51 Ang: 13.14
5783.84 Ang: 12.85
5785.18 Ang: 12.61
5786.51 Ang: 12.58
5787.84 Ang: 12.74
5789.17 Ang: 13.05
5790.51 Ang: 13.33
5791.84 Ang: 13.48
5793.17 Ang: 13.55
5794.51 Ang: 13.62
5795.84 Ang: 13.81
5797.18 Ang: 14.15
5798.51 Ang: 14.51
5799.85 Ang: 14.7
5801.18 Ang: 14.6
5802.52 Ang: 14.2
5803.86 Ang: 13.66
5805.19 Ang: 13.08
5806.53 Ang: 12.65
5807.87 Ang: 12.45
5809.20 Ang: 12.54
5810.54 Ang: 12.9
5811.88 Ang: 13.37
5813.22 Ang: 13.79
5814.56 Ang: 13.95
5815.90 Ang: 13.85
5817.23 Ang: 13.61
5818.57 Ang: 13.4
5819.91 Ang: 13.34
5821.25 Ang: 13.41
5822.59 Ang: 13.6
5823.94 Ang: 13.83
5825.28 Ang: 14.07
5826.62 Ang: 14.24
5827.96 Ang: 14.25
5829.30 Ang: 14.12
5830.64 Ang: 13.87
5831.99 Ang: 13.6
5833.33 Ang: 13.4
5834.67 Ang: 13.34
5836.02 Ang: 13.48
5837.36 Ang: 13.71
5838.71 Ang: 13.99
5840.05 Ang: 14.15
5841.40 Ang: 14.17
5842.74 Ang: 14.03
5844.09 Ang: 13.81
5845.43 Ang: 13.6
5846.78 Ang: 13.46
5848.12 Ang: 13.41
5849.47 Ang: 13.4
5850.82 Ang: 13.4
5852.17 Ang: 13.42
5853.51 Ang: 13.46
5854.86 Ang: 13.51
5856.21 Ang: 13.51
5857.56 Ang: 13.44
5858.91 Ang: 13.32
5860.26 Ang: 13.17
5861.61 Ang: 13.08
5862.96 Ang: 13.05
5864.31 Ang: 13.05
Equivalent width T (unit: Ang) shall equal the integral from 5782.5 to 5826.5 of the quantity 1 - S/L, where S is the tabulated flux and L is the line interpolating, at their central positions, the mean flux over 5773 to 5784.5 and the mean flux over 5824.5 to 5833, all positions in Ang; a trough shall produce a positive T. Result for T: 0.83 Ang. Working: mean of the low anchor 13.5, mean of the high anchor 14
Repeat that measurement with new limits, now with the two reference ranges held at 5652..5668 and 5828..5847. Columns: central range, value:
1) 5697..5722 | 0.5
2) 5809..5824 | 0.2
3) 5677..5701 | 0.4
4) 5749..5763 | 0.1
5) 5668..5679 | 0.5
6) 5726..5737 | -0.3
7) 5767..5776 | -0.3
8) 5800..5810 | 0.2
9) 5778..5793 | 0.5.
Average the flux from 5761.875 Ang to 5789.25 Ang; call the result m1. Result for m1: 13.6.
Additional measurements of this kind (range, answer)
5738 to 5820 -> 13.5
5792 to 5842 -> 13.7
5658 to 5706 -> 12.8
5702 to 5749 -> 13.3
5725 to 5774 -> 13.6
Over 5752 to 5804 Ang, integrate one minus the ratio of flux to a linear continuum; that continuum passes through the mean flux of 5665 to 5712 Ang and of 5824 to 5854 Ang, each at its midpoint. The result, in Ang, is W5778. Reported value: -1.1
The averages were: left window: 12.9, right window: 13.8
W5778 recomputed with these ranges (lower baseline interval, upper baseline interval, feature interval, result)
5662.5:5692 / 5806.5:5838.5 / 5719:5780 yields -1.6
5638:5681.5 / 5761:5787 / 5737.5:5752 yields 0.2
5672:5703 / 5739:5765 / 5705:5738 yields -0.3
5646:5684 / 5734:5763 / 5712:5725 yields 0.2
